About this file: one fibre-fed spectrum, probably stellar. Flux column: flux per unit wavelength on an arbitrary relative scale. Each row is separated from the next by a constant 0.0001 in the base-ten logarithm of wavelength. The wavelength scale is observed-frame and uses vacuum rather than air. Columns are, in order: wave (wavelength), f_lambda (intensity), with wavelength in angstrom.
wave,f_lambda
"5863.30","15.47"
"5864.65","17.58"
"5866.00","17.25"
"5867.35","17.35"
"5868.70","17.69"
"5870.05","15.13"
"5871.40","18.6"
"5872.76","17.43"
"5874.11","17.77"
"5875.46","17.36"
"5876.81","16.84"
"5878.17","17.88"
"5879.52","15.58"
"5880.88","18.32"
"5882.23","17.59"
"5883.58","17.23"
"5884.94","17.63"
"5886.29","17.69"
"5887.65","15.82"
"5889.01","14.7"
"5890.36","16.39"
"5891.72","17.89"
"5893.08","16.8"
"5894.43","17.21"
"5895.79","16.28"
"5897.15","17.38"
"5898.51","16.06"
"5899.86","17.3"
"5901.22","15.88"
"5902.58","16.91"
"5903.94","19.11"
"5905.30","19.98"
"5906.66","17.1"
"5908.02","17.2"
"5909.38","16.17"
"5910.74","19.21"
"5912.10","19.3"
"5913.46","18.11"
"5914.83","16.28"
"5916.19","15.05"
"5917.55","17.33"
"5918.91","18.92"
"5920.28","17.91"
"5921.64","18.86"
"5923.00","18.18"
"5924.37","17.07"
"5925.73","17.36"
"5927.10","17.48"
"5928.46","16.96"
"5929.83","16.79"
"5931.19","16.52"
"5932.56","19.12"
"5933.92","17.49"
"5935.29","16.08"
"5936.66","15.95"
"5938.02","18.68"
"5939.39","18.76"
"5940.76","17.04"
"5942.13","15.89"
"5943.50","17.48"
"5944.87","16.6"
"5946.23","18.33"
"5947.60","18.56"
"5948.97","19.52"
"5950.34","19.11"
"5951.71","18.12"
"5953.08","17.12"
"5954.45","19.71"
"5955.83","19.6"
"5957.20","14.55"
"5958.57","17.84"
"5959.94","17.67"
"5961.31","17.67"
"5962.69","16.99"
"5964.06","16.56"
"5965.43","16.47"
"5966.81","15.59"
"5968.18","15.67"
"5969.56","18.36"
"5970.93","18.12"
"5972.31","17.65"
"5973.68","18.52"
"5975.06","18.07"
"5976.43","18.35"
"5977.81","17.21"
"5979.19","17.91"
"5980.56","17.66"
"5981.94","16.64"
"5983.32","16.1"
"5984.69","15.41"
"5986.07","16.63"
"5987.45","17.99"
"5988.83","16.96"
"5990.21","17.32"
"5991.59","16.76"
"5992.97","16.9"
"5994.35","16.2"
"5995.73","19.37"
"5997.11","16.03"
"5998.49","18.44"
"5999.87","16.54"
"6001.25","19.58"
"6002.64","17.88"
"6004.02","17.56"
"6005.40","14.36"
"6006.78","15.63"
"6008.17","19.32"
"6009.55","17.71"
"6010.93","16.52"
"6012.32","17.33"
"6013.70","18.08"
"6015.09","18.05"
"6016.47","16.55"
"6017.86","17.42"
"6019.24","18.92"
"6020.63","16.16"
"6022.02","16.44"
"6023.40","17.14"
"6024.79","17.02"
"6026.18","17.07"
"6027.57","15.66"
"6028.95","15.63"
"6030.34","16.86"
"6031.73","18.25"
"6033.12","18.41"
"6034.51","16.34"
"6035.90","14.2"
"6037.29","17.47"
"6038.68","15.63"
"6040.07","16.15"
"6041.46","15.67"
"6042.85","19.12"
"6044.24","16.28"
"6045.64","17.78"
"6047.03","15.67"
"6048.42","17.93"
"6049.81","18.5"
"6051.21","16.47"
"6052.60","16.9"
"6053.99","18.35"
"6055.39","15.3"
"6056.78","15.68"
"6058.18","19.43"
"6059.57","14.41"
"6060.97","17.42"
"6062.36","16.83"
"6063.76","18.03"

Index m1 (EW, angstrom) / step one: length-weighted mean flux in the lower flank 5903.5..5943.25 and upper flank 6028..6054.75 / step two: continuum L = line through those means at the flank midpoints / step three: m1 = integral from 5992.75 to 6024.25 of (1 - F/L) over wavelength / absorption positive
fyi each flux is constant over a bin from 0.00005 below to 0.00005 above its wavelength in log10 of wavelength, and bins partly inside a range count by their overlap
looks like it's -0.4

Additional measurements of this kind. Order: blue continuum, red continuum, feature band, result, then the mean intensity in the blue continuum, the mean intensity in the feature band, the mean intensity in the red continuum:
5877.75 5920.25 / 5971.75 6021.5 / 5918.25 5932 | -0.3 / 17.2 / 17.6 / 17.3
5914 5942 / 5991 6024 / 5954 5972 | 0.1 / 17.4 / 17.3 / 17.3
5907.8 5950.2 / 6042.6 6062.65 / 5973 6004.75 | -0.1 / 17.6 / 17.4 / 17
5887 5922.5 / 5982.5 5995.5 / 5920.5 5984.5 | -1.9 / 17.3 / 17.5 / 16.8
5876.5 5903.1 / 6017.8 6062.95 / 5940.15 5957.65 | -1.0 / 16.9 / 17.9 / 16.9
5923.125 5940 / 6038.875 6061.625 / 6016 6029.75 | 0.2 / 17.4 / 16.8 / 16.9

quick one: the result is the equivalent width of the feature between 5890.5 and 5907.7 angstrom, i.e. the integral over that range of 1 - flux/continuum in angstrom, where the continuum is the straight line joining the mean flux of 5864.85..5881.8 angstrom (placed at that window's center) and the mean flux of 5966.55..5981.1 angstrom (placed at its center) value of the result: 0.07 angstrom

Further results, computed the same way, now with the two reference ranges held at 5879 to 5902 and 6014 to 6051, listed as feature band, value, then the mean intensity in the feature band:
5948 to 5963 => -1.03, 18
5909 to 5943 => -1.26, 17.5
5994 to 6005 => -0.49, 17.7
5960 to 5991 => -0.54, 17.2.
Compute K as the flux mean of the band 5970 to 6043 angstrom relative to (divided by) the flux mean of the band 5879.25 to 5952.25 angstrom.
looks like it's 0.98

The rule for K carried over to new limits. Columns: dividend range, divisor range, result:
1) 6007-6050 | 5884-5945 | 0.99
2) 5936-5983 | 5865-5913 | 1.02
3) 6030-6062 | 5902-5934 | 0.95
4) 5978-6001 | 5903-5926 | 0.96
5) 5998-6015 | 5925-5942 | 1.01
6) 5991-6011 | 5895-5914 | 0.98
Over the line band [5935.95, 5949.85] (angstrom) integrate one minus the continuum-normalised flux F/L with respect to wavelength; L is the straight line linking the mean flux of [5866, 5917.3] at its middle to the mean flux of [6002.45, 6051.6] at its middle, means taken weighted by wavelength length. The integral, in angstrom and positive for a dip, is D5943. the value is -0.48 angstrom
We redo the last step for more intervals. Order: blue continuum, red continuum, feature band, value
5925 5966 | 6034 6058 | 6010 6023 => -0.2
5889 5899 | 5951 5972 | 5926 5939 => -0.1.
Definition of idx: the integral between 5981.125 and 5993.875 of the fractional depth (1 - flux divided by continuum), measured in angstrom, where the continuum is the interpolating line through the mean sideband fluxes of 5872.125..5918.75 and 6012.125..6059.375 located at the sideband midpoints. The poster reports 0.2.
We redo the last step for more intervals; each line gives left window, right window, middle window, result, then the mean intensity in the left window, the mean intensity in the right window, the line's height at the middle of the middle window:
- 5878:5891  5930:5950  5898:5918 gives -0.29 angstrom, 16.9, 17.6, 17.2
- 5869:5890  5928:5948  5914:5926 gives -0.14 angstrom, 17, 17.3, 17.2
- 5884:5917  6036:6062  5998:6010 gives -0.35 angstrom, 17.1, 16.8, 16.9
